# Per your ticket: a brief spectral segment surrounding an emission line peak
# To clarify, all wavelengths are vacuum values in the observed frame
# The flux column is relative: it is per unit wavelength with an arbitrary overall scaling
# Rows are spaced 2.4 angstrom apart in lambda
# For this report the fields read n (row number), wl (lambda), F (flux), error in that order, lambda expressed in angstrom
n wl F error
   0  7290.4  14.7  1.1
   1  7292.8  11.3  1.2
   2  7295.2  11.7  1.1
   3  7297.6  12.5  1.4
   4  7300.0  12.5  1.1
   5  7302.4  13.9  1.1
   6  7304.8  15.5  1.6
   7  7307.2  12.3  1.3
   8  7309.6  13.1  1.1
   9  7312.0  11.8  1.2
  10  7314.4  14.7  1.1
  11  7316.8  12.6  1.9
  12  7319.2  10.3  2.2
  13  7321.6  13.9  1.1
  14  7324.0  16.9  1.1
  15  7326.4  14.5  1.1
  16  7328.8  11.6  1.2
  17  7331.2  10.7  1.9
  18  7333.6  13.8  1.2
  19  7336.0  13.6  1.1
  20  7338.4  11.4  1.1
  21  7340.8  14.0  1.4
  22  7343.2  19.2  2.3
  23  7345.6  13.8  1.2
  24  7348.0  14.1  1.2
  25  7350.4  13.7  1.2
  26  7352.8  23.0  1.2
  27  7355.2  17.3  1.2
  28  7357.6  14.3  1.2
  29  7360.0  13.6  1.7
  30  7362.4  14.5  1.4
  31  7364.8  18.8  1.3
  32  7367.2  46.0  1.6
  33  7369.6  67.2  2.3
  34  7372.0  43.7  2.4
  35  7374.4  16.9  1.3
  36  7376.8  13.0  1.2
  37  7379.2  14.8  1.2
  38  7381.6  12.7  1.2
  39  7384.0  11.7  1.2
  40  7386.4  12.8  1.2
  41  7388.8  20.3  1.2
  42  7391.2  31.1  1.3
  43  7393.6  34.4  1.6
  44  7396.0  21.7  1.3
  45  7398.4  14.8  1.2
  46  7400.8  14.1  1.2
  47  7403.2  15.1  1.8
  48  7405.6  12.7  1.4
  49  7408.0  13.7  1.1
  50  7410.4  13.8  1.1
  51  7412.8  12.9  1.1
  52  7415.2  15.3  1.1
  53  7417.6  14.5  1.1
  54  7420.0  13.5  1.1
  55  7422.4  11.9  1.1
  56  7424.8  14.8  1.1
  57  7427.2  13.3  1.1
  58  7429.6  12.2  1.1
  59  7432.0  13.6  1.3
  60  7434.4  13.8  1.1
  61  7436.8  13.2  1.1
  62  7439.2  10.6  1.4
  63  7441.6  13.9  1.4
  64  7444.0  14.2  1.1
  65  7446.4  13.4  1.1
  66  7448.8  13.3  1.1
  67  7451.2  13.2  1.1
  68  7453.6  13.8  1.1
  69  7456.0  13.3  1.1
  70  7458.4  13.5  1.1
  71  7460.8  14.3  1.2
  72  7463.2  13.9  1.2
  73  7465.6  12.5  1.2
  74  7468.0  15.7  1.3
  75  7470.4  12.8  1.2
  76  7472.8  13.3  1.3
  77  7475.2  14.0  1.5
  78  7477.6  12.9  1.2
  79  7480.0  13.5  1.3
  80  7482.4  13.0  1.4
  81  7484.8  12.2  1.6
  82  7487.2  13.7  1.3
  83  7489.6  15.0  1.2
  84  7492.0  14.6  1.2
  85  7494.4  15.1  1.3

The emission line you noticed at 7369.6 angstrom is H-alpha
